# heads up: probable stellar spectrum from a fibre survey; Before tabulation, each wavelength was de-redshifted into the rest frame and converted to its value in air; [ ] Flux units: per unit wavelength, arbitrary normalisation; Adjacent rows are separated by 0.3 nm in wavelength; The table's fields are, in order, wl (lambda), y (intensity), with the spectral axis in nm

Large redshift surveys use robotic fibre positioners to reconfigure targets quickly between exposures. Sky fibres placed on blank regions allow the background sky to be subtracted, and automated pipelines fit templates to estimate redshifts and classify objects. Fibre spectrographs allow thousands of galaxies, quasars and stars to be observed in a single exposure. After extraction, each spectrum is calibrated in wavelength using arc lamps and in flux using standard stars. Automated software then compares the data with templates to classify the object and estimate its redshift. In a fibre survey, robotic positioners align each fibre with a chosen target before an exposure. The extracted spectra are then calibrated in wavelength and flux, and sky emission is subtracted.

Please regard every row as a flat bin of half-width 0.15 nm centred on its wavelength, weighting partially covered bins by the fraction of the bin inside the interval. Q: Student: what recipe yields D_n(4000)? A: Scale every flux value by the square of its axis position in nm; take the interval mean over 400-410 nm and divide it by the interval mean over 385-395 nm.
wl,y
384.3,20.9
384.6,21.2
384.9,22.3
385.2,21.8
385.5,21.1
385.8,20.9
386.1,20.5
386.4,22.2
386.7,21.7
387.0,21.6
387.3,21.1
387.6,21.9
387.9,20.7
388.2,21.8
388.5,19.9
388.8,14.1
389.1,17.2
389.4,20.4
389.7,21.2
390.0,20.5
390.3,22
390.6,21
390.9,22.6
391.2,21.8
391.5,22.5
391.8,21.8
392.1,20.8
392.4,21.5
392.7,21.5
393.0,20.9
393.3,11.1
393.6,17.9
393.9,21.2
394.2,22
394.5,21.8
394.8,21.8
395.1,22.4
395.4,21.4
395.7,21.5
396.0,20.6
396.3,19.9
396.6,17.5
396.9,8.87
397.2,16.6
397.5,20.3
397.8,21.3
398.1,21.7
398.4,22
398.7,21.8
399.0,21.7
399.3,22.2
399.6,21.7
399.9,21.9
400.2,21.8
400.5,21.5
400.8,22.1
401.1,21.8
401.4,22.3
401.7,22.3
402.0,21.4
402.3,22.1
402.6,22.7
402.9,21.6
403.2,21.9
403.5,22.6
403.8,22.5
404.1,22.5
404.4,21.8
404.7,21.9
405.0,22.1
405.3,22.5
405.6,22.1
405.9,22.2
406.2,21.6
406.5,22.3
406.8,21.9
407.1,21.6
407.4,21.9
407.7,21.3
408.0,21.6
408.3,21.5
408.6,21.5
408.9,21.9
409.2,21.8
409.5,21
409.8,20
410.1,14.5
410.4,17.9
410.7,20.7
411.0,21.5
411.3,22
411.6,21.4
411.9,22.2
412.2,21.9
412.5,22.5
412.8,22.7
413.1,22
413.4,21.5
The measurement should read 1.1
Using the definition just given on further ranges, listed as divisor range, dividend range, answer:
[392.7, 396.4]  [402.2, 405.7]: 1.15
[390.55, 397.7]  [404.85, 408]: 1.17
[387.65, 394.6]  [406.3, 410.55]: 1.12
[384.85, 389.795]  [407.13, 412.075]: 1.13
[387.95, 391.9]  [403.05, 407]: 1.16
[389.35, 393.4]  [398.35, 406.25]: 1.12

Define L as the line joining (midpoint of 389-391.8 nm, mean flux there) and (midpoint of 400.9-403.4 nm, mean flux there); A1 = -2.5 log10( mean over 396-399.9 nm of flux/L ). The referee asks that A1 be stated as 0.10 mag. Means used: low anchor 21.1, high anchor 22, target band 19.8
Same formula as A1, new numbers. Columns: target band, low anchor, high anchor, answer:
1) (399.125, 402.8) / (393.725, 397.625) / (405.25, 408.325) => -0.06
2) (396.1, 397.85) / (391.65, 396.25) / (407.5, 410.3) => 0.19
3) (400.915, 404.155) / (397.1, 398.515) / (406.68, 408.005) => -0.05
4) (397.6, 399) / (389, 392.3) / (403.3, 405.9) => 0.00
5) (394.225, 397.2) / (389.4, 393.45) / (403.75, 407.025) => 0.09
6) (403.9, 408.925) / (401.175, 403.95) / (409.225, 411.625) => -0.04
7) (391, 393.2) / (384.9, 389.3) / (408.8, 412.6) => -0.04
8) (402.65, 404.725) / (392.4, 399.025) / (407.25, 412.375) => -0.09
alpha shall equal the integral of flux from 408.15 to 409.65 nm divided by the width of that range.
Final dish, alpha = 21.5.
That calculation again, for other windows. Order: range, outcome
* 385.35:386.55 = 21.2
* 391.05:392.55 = 21.7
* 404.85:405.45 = 22.3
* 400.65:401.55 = 22.1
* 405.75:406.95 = 22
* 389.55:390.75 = 21.2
